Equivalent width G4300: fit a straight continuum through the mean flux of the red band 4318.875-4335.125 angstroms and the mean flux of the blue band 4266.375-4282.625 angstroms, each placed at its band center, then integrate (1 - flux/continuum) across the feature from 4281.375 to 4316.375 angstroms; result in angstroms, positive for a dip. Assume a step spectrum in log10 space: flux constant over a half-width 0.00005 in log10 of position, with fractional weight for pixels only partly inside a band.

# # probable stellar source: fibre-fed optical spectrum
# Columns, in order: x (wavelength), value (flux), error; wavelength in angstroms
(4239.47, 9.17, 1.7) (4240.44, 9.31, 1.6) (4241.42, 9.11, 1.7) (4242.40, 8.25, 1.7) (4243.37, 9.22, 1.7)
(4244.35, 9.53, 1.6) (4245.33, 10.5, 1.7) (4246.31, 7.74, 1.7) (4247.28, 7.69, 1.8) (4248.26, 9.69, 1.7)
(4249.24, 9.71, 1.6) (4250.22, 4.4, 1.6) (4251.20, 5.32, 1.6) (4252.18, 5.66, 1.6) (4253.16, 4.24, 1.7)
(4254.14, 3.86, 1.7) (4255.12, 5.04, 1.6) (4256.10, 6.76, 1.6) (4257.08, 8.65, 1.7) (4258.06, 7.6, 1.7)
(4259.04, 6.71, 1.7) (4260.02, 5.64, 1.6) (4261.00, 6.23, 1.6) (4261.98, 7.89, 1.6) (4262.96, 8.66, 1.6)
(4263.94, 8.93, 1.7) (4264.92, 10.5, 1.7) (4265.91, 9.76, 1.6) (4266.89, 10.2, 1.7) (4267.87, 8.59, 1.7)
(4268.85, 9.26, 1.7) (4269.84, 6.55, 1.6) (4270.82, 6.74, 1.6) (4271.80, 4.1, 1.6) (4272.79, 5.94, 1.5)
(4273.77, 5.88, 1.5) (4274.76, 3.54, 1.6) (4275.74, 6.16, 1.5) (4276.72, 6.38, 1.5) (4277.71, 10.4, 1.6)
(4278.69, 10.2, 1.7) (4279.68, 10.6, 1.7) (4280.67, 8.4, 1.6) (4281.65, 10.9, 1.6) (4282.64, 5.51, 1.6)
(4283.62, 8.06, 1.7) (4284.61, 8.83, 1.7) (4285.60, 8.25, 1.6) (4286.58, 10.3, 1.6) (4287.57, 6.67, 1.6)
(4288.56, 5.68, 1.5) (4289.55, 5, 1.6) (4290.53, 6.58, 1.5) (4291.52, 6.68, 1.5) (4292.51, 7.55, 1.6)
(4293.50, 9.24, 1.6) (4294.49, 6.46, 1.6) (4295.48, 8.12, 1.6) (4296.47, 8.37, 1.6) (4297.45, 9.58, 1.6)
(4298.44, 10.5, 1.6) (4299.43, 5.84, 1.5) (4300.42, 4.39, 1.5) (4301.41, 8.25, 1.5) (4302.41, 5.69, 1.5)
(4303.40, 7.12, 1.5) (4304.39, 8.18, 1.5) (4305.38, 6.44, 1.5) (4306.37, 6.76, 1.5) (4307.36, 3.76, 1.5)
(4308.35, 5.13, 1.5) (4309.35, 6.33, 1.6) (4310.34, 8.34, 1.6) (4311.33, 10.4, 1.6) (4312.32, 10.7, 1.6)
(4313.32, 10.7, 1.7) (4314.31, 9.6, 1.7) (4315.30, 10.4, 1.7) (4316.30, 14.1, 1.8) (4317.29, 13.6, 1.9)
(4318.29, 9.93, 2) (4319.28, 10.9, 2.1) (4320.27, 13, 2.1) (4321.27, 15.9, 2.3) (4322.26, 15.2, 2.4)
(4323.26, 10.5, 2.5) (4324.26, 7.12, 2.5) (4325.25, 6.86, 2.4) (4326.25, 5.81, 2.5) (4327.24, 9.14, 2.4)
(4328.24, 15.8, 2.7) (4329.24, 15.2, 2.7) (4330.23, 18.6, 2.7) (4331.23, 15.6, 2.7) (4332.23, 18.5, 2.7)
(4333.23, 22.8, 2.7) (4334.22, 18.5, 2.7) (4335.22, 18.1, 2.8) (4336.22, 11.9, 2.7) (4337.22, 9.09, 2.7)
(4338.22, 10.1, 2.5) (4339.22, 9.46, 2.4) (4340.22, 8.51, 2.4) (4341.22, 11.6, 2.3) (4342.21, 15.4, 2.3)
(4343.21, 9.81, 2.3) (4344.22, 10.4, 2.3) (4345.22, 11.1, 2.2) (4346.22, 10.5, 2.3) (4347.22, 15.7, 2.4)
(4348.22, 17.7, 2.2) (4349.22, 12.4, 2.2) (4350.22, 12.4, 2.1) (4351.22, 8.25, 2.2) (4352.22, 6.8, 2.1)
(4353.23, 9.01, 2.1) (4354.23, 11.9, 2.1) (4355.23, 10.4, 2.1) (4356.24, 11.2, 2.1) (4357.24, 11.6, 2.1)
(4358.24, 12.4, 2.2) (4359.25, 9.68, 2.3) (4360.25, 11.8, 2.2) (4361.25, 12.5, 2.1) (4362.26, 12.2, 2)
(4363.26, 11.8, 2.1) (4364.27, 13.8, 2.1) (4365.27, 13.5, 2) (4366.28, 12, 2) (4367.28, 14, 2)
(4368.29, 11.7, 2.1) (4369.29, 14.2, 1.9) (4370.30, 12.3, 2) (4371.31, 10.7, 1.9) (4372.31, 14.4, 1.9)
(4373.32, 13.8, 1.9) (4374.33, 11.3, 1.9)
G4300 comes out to 8.9 angstroms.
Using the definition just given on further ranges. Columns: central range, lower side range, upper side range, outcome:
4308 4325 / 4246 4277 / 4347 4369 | -1.49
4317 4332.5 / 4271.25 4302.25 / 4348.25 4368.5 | -4.51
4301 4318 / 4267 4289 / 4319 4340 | 3.91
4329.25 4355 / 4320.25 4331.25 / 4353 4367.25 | -1.98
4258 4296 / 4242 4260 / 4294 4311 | -2.84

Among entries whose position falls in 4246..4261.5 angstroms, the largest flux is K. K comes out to 9.71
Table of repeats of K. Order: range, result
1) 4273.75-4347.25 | 22.8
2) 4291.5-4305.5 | 10.5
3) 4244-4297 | 10.9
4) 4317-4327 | 15.9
